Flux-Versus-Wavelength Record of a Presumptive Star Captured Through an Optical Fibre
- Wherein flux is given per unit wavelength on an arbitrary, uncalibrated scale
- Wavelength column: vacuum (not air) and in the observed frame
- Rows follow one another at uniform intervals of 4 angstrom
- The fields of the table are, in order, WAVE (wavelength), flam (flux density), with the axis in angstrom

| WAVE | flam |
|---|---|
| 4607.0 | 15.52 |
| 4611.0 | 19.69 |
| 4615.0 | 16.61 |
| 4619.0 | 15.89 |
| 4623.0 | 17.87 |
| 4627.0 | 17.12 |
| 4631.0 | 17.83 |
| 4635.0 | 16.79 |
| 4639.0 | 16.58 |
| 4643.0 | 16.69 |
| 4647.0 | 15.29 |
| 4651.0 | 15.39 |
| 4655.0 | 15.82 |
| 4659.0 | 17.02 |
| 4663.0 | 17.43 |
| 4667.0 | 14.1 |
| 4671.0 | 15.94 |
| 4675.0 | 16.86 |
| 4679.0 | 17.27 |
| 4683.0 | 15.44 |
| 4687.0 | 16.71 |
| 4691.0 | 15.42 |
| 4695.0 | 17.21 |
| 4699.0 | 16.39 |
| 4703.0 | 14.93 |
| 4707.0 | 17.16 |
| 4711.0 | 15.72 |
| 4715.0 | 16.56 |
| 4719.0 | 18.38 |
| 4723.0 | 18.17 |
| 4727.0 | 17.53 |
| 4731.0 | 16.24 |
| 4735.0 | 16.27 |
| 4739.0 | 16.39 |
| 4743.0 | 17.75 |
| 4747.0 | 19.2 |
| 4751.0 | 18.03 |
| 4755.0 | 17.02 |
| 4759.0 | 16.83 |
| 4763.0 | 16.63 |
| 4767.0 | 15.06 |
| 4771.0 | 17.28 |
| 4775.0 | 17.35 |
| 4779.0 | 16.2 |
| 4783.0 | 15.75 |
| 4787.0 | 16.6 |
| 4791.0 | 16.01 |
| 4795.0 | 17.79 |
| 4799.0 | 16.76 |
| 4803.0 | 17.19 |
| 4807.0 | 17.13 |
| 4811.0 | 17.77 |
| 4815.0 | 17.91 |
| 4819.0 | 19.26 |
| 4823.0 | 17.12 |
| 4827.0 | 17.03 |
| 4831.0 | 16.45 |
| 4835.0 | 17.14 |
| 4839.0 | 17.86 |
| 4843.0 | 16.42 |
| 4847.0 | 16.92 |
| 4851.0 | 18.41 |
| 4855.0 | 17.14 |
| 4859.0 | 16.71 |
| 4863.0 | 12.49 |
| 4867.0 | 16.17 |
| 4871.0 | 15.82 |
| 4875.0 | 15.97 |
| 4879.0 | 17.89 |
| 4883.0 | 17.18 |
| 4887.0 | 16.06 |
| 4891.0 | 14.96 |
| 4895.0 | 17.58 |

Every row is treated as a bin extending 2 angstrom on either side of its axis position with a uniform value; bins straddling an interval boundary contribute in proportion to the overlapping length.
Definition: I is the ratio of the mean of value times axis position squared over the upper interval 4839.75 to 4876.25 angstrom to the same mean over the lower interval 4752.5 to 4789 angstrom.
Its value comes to 1.02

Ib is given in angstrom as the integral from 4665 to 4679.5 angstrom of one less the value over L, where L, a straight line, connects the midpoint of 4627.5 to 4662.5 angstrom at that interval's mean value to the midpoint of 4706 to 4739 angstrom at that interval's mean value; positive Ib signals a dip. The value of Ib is 0.7 angstrom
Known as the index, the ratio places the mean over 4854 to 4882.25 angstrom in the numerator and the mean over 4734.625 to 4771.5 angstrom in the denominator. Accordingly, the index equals 0.94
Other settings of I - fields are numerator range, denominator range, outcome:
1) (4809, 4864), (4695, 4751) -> 1.05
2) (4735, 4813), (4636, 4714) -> 1.09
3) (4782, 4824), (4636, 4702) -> 1.13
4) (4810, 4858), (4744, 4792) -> 1.06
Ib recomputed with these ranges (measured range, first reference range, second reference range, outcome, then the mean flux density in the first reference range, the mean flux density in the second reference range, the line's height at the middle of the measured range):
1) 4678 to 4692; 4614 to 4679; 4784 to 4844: 0.38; 16.5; 17.2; 16.6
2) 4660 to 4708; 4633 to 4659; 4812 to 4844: 0.57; 16.2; 17.4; 16.4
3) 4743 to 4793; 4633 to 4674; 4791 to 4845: 0.25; 16.1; 17.3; 17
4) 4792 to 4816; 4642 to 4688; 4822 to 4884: -1.20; 16.1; 16.7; 16.5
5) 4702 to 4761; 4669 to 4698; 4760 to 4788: -2.52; 16.4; 16.4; 16.4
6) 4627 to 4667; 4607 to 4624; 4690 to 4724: 1.42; 17.3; 16.7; 17.1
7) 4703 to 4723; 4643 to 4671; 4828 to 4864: -0.89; 15.9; 16.7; 16.2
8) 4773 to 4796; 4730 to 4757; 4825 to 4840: 0.85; 17.3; 17.1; 17.2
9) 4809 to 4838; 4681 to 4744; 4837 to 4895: -1.80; 16.6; 16.5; 16.5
